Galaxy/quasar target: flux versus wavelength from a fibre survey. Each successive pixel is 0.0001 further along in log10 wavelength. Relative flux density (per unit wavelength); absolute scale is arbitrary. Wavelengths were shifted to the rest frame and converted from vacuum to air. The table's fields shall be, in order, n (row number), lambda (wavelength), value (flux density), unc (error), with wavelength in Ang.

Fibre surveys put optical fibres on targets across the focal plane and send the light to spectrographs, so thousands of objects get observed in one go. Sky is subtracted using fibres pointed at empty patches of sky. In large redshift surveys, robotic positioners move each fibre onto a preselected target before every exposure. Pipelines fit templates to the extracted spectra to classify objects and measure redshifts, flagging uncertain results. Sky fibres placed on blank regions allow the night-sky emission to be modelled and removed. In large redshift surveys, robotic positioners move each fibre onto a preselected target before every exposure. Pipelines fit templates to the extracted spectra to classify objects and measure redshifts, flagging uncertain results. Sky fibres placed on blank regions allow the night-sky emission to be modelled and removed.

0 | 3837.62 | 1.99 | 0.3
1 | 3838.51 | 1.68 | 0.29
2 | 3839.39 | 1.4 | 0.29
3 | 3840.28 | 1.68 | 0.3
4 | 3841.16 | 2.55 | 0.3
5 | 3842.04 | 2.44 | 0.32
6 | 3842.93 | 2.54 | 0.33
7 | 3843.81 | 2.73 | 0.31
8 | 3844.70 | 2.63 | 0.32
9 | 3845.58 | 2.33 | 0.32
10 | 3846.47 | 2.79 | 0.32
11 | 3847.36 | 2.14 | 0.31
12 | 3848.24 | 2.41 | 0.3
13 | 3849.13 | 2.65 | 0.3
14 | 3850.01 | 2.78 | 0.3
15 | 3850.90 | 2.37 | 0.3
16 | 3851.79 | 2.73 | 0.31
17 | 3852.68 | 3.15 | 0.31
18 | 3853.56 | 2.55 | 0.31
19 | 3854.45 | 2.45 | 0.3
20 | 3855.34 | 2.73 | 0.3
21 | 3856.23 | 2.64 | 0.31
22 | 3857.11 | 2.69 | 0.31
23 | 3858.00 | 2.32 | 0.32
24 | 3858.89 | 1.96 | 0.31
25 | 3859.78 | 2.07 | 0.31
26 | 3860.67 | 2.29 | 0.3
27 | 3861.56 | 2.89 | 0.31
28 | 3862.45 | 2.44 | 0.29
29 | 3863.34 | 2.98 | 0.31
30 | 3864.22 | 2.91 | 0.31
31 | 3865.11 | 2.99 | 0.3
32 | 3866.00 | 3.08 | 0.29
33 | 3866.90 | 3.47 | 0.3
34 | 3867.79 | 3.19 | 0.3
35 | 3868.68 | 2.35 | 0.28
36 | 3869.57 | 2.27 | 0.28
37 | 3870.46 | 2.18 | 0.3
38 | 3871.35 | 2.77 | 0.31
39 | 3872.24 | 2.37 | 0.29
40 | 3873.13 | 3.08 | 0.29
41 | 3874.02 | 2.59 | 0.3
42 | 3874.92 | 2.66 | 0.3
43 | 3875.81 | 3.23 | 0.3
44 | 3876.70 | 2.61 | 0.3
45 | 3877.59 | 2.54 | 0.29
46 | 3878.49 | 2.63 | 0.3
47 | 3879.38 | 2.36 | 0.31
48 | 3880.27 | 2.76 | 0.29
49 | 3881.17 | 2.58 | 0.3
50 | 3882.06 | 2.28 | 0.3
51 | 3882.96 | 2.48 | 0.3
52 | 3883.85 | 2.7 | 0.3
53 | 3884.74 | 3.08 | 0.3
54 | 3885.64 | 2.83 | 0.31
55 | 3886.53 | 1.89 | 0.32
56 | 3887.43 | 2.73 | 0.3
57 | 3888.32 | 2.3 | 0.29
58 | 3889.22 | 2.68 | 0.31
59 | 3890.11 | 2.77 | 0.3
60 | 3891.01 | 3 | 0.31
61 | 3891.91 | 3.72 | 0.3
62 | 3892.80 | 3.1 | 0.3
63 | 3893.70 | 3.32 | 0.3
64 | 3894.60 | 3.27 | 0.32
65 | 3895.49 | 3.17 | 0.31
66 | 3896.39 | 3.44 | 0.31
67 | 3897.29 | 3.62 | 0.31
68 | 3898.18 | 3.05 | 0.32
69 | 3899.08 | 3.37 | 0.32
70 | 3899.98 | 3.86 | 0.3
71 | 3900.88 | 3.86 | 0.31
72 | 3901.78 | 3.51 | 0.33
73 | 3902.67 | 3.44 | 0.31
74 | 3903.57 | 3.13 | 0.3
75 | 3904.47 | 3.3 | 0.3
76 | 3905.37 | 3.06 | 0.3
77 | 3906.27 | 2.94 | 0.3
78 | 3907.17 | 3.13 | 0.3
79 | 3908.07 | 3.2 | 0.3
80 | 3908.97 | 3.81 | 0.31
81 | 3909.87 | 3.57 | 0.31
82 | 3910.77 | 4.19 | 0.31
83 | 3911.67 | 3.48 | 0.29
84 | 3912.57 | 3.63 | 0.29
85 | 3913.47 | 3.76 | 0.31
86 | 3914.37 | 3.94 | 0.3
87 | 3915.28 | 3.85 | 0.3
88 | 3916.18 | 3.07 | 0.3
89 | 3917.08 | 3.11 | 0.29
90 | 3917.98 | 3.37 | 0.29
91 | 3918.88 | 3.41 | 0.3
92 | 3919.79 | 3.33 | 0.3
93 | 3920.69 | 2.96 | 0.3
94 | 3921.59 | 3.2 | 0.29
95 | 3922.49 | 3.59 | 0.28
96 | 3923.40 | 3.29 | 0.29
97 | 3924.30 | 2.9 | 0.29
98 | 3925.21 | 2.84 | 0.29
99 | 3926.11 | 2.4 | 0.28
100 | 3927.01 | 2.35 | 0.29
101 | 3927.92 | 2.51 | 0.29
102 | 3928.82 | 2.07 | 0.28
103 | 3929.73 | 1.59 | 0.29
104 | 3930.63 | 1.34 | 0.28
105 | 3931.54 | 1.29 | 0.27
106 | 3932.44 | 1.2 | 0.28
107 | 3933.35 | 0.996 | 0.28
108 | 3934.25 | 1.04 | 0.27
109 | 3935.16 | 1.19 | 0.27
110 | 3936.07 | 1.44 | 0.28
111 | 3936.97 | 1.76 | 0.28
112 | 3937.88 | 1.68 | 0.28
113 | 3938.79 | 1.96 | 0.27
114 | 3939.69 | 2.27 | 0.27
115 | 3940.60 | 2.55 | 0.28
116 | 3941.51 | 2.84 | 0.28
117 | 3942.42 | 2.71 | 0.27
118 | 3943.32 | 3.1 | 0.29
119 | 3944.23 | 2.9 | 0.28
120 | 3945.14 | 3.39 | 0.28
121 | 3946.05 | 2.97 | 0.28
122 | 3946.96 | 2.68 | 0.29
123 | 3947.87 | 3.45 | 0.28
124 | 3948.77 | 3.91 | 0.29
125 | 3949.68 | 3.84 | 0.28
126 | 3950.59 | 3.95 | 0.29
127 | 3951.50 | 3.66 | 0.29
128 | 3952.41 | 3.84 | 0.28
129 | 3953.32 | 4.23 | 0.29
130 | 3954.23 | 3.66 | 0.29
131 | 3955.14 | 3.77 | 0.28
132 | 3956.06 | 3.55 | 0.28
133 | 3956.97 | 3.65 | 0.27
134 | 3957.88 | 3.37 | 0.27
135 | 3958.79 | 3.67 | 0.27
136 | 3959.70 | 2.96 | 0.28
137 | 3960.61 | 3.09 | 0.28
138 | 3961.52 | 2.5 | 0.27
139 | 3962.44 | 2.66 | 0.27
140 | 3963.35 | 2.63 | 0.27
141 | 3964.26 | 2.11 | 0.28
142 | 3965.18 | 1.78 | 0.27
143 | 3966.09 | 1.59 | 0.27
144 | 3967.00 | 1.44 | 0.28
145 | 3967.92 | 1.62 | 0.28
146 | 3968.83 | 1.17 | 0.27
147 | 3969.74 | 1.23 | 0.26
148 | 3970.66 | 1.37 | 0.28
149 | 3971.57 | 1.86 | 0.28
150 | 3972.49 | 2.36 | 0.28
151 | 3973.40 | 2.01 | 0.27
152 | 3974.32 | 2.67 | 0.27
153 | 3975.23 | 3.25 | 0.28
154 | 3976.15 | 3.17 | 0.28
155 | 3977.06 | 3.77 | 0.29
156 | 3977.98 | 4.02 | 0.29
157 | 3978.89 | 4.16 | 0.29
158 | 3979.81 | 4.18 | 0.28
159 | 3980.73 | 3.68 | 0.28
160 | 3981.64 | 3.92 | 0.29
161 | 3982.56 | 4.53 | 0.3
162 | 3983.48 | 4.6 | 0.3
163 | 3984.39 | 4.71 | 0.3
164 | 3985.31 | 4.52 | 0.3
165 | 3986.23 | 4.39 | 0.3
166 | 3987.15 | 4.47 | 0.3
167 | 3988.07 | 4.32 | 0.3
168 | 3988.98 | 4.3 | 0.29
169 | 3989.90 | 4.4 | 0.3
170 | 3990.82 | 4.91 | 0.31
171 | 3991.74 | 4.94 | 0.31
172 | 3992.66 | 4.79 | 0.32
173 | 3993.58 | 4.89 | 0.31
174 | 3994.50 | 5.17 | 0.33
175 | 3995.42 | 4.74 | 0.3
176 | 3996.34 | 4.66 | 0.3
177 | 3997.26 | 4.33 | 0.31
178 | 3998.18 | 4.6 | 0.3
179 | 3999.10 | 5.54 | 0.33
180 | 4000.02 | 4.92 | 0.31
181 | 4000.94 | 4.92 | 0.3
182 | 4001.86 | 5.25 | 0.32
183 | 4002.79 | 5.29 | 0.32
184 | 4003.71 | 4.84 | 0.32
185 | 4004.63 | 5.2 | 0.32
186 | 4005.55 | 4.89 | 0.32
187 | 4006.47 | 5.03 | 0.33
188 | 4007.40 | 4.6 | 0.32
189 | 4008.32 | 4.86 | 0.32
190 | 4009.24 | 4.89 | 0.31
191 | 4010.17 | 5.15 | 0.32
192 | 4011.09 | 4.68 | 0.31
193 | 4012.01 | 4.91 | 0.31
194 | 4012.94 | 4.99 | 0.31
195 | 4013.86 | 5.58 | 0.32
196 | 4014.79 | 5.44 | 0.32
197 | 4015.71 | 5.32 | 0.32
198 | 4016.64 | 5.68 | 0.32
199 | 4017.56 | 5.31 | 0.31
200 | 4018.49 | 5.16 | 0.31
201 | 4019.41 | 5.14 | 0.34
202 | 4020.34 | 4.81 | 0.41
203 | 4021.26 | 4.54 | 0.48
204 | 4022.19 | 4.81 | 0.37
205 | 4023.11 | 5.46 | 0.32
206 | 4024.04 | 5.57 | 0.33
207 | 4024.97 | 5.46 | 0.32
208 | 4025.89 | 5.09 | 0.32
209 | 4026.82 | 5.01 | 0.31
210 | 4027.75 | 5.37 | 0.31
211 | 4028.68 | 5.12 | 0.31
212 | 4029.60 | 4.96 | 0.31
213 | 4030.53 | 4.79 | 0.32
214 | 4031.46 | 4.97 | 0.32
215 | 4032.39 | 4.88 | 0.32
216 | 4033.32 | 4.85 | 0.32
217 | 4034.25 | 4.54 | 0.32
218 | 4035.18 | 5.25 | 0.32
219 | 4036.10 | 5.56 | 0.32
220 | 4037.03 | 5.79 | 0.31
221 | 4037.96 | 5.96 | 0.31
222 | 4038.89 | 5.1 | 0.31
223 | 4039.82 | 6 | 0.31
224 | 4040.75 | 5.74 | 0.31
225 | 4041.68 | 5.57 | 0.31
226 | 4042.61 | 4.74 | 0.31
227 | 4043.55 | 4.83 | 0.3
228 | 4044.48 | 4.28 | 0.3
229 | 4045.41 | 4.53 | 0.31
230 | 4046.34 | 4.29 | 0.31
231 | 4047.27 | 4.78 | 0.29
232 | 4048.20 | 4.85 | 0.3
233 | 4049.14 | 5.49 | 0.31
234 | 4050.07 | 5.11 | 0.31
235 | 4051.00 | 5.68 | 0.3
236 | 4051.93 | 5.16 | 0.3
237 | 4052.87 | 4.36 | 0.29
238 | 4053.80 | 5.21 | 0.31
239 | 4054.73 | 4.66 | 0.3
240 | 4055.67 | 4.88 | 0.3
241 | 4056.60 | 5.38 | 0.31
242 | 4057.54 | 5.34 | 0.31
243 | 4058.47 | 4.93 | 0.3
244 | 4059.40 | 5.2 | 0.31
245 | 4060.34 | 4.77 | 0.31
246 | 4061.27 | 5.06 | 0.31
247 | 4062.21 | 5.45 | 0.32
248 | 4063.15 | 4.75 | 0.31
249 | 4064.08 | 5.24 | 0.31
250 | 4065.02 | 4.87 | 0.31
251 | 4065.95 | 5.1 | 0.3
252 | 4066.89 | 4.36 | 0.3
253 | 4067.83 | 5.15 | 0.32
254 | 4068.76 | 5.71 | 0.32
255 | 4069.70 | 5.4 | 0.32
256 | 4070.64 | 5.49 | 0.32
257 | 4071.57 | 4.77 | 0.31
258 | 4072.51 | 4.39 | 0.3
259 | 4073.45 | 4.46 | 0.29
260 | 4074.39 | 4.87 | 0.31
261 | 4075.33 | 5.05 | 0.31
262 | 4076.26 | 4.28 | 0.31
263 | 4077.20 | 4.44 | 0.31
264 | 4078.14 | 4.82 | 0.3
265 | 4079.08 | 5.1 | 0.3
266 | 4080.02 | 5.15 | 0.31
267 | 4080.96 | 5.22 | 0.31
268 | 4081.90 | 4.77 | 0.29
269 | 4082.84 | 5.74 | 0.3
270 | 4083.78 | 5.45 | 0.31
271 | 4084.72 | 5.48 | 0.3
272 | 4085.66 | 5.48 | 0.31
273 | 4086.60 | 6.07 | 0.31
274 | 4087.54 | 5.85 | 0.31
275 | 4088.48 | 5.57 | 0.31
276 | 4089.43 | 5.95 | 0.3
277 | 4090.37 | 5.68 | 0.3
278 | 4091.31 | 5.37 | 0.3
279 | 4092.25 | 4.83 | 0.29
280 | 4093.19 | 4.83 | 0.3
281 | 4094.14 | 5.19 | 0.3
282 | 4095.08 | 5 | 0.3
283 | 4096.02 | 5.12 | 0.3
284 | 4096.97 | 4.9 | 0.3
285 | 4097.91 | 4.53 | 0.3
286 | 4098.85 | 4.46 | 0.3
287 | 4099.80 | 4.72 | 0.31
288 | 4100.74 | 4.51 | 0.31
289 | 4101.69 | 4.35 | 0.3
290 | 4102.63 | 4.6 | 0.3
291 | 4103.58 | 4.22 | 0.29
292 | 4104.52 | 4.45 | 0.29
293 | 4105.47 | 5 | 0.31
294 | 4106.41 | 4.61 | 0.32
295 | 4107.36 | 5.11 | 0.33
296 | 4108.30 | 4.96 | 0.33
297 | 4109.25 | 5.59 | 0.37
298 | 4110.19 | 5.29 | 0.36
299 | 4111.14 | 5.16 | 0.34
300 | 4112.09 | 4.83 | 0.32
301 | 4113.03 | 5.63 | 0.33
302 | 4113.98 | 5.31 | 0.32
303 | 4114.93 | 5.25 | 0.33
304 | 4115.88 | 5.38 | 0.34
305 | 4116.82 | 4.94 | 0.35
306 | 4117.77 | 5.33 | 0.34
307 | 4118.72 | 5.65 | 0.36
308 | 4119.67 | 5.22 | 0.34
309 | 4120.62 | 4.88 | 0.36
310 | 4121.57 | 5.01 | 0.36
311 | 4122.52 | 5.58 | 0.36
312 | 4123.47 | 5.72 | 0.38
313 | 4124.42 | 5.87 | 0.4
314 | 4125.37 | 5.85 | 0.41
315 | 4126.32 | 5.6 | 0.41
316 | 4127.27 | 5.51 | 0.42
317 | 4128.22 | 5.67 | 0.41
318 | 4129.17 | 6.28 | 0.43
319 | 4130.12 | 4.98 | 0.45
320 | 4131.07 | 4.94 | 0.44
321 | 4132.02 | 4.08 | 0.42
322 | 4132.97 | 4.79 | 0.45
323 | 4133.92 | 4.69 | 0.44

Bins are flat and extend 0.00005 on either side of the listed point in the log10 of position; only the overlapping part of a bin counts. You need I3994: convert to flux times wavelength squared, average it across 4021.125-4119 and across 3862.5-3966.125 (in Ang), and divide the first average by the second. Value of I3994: 1.89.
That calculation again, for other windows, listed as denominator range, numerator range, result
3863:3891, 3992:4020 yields 1.99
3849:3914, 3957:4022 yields 1.46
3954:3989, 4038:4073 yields 1.68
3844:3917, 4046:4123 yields 1.92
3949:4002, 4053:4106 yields 1.46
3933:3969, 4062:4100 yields 2.01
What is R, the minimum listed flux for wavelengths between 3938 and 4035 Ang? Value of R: 1.17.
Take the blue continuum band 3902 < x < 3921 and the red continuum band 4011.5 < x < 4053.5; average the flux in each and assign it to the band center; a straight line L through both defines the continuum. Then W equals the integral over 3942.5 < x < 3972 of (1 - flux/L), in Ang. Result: 8.6 Ang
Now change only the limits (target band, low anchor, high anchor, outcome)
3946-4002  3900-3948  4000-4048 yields 5.3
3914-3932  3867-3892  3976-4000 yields 3.0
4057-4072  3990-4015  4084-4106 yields -0.2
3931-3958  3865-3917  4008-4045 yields 8.1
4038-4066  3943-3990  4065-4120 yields -3.6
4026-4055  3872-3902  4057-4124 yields -3.4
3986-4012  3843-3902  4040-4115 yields -4.1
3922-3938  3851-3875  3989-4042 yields 7.4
